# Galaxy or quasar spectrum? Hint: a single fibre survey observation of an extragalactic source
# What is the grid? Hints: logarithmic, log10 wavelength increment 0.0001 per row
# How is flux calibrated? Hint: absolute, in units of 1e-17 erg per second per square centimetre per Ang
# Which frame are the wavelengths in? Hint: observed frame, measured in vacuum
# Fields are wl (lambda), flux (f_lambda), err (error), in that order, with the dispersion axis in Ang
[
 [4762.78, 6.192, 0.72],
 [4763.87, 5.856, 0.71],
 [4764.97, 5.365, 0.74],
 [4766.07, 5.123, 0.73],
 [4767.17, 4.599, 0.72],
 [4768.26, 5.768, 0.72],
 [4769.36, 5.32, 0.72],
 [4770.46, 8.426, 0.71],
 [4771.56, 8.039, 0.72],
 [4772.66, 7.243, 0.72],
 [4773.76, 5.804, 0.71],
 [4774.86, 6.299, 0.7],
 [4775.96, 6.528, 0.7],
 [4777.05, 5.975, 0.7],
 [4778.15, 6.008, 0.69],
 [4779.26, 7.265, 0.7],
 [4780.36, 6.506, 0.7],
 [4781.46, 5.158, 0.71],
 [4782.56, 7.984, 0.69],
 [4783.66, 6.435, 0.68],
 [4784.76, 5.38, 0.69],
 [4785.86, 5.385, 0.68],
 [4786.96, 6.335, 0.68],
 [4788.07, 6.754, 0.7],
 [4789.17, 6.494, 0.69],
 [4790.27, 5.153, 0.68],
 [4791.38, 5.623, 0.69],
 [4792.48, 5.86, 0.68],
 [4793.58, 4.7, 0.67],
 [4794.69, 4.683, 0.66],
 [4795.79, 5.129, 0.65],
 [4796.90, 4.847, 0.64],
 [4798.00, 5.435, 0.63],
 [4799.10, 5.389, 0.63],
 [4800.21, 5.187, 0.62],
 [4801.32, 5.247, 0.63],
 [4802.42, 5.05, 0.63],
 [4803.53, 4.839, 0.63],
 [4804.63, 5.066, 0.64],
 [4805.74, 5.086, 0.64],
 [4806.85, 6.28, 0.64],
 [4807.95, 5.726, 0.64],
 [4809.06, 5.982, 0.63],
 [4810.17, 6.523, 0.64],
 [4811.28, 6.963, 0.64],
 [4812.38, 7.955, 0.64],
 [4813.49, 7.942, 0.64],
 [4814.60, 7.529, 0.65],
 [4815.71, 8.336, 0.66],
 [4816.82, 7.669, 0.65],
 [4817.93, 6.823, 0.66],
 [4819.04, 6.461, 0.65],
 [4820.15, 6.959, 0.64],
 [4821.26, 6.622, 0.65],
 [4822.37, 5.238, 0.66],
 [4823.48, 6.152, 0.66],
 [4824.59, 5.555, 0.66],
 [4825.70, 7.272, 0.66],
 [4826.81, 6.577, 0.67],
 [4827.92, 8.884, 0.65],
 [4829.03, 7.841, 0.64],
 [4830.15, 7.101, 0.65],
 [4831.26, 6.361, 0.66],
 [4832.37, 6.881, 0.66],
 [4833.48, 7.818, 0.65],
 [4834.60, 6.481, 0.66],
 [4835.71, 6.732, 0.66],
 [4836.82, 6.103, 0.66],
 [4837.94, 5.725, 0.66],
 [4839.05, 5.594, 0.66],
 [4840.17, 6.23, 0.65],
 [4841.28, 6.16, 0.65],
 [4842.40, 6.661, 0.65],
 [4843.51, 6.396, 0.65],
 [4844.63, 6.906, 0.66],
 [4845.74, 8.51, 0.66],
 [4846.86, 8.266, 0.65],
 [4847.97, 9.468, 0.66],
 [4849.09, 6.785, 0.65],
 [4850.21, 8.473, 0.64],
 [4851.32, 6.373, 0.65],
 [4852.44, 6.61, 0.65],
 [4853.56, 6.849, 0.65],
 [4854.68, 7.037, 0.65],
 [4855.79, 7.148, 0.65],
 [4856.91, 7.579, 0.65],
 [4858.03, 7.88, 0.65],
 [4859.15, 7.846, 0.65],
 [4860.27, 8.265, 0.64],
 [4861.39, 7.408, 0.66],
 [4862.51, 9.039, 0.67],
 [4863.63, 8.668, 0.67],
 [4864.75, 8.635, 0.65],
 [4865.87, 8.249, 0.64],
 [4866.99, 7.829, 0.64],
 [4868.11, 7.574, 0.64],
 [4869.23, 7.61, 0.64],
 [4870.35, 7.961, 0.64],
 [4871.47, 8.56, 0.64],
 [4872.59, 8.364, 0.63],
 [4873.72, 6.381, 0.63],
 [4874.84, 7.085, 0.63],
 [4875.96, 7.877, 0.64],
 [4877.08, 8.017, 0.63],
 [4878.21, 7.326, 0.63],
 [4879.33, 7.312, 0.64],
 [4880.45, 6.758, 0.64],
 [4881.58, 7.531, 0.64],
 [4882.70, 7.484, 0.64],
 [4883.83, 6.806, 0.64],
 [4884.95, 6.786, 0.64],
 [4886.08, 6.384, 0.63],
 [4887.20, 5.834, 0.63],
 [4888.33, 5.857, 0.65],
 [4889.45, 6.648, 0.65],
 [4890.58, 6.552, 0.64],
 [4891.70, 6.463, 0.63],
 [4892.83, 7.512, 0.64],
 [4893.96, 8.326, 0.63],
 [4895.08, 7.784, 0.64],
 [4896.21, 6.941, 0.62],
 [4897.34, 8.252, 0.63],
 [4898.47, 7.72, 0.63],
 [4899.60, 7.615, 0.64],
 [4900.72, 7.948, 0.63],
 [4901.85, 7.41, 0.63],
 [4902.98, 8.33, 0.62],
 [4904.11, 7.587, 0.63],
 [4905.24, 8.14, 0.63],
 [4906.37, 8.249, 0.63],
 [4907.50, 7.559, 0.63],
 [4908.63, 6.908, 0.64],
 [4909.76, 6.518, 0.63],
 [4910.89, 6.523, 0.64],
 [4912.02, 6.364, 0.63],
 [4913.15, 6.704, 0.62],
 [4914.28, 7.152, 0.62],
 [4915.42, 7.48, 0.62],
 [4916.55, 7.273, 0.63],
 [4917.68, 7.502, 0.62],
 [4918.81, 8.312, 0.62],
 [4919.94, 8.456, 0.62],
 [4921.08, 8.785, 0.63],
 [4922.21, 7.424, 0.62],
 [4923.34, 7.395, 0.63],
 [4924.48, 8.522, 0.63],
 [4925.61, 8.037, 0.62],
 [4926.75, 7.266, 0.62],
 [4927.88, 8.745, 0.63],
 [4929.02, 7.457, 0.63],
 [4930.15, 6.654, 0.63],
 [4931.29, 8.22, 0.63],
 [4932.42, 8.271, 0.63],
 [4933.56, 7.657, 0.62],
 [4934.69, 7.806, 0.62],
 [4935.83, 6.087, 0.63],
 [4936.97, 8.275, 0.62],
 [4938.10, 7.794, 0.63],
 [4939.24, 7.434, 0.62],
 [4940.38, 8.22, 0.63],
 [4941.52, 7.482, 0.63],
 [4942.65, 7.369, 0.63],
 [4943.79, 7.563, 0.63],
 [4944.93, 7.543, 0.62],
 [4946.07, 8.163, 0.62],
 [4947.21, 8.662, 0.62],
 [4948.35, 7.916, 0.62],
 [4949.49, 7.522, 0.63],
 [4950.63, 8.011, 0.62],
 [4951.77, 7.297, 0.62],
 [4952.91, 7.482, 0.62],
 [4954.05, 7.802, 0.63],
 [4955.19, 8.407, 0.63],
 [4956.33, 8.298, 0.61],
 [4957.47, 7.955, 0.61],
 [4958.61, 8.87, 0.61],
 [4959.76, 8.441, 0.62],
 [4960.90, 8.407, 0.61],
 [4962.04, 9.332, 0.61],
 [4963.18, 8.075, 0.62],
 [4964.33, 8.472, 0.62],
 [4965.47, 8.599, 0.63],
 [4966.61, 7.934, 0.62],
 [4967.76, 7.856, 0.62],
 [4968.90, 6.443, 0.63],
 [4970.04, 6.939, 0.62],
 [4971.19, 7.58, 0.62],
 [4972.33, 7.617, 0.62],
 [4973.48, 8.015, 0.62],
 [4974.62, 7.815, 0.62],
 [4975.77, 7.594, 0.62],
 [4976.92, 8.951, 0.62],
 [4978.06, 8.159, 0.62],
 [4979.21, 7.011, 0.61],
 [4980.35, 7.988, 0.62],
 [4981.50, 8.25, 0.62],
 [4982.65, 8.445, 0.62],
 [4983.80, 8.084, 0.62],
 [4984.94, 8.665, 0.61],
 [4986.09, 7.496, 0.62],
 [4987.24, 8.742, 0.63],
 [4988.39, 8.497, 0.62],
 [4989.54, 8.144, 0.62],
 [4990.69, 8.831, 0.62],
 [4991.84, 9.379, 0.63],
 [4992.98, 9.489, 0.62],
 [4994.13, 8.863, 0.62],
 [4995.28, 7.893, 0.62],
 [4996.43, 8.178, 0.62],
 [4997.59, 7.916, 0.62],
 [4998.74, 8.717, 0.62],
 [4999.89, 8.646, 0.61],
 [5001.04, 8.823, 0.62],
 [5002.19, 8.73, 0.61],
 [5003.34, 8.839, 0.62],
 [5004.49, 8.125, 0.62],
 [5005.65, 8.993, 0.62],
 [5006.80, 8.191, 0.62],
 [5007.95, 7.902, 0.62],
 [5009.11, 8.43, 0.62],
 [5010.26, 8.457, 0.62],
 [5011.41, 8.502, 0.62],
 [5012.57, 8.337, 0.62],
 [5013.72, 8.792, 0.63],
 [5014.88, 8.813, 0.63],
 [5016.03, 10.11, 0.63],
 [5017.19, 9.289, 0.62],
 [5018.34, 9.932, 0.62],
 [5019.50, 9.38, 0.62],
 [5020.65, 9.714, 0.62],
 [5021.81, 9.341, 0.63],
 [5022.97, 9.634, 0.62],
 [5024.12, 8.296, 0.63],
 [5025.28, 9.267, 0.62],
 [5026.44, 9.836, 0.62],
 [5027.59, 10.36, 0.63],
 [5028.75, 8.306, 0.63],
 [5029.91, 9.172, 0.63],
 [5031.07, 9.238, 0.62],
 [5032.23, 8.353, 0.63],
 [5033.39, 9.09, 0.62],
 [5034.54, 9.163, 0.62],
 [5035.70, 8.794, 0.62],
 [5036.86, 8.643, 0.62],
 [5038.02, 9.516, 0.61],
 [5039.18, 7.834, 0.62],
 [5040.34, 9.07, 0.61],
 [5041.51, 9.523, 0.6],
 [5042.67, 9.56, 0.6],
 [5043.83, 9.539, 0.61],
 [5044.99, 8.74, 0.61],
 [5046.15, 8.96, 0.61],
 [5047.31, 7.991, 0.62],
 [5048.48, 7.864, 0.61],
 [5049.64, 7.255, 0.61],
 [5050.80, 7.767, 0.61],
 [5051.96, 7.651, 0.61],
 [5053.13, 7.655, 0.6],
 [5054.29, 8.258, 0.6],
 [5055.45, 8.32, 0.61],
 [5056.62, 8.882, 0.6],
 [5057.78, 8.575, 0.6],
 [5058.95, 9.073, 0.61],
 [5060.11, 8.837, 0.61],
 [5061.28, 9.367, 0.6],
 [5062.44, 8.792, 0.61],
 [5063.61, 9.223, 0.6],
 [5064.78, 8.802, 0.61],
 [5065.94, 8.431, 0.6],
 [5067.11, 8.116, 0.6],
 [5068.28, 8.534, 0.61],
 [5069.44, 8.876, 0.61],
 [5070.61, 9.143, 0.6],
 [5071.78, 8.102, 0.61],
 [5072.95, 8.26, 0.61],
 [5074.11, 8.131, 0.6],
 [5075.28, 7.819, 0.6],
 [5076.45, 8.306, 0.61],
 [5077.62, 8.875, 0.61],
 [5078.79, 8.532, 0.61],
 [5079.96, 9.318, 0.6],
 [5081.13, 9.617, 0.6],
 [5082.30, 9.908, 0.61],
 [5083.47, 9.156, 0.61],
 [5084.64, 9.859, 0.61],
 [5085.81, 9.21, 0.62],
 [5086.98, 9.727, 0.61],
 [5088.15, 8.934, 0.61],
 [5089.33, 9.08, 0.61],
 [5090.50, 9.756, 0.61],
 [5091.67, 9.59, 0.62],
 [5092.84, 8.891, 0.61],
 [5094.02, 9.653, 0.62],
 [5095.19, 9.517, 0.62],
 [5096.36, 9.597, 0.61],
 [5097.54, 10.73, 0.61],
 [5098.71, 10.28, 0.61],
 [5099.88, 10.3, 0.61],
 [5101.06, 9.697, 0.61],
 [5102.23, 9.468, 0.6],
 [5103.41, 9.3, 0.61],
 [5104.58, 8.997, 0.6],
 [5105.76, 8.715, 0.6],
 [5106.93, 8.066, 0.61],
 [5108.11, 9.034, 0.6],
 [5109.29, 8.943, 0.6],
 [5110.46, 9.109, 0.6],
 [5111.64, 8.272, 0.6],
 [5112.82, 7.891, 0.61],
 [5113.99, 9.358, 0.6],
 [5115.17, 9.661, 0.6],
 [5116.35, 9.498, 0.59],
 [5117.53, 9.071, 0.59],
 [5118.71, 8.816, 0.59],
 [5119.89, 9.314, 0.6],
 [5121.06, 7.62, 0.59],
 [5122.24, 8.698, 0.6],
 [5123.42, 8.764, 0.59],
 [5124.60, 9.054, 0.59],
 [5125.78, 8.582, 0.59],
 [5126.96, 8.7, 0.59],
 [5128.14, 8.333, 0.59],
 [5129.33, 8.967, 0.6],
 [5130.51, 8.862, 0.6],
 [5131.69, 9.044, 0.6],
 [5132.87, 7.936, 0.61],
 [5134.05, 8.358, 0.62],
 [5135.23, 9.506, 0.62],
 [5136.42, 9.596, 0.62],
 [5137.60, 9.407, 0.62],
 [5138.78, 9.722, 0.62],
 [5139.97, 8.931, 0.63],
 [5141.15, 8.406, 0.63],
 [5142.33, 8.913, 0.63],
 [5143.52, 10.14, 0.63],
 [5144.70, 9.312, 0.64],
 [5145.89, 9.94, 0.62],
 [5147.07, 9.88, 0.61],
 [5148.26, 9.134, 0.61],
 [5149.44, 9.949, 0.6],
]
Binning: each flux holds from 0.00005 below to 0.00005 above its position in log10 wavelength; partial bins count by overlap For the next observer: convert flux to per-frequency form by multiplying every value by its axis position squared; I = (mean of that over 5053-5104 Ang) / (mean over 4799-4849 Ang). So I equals 1.5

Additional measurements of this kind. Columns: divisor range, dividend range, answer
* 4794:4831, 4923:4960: 1.31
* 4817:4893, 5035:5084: 1.31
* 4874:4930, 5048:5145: 1.30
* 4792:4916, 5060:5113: 1.43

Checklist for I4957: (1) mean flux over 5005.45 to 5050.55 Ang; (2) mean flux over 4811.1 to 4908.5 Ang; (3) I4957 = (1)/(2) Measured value 1.22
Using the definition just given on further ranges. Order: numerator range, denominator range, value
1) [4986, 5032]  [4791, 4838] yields 1.40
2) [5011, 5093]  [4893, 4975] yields 1.15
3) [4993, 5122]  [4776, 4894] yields 1.31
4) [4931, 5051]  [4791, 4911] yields 1.21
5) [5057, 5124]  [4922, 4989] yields 1.14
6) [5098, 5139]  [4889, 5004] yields 1.14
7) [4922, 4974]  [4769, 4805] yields 1.32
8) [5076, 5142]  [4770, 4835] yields 1.43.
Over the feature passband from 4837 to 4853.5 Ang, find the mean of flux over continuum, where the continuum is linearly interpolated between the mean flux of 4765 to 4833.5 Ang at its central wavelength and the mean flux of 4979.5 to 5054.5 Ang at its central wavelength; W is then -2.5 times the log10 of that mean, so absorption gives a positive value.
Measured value -0.03 mag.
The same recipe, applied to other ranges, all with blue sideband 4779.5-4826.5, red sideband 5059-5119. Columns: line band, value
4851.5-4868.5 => -0.16 mag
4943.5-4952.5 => -0.03 mag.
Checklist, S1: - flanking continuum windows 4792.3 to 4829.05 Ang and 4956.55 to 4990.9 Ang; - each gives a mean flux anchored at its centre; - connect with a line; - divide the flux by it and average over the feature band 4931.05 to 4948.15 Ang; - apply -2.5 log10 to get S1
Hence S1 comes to -0.008 mag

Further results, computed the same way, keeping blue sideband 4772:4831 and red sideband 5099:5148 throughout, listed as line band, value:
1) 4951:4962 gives -0.08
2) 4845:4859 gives -0.14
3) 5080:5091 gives -0.09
